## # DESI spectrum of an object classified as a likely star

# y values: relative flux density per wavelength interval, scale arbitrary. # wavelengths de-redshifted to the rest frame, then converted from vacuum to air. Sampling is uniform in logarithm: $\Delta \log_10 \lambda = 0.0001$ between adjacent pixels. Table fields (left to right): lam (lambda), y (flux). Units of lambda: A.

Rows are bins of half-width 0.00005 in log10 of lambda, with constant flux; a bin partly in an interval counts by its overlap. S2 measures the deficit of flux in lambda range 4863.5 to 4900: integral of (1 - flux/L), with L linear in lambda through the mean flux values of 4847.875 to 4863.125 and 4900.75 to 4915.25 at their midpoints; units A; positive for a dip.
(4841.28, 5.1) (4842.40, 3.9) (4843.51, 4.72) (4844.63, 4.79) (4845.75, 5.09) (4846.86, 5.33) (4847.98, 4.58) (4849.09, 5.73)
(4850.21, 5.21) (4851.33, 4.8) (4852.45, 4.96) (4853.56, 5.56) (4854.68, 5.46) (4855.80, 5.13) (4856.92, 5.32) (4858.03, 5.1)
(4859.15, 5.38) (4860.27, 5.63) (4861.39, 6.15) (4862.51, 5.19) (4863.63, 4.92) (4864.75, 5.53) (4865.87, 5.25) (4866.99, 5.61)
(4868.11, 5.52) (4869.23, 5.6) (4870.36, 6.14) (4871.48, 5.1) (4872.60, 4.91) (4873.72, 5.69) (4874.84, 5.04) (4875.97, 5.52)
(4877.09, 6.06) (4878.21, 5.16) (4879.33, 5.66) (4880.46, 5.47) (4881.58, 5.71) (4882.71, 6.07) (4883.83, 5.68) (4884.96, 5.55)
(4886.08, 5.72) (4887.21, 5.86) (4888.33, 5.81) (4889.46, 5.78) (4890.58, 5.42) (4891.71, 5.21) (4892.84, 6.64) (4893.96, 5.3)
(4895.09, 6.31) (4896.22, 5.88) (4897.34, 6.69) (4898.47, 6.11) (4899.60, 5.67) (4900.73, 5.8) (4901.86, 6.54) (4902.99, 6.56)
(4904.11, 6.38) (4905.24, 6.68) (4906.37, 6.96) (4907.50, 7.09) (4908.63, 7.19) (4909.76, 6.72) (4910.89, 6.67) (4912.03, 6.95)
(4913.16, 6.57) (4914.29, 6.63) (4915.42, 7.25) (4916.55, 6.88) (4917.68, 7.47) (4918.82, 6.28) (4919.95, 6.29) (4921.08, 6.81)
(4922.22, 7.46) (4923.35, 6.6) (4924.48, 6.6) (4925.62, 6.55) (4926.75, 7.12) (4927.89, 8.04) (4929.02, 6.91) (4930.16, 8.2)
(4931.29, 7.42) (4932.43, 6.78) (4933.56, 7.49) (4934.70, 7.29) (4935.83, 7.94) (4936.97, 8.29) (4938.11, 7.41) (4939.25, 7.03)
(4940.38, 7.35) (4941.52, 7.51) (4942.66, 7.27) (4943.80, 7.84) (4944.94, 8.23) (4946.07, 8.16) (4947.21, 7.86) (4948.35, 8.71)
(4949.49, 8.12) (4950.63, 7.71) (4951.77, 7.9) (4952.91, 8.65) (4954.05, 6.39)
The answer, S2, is 2.16 A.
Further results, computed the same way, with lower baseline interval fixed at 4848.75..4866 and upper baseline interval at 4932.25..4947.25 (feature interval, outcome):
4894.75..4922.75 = 0.5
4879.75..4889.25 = 0.5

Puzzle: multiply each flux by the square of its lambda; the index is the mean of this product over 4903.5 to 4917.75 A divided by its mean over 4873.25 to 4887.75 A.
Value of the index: 1.23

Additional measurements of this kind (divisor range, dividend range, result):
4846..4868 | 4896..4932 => 1.31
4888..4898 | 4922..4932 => 1.24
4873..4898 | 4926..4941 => 1.33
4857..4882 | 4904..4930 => 1.29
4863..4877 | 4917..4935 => 1.34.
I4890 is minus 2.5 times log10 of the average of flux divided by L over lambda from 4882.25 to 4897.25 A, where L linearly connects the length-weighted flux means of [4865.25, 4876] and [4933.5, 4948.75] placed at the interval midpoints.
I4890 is 0.04 mag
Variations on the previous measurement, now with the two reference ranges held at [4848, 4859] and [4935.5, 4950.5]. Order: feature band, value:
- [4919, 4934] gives 0.04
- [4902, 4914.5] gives 0.01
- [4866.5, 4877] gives 0.05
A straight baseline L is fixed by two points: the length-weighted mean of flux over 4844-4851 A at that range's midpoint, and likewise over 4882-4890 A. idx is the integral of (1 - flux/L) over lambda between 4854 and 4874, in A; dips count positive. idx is -0.1 A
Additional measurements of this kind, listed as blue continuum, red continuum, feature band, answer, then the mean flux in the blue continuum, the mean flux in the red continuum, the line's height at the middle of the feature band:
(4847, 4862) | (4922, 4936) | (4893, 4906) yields 0.6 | 5.31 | 7.24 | 6.48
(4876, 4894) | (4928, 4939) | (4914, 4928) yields 0.3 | 5.7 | 7.53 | 7.06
